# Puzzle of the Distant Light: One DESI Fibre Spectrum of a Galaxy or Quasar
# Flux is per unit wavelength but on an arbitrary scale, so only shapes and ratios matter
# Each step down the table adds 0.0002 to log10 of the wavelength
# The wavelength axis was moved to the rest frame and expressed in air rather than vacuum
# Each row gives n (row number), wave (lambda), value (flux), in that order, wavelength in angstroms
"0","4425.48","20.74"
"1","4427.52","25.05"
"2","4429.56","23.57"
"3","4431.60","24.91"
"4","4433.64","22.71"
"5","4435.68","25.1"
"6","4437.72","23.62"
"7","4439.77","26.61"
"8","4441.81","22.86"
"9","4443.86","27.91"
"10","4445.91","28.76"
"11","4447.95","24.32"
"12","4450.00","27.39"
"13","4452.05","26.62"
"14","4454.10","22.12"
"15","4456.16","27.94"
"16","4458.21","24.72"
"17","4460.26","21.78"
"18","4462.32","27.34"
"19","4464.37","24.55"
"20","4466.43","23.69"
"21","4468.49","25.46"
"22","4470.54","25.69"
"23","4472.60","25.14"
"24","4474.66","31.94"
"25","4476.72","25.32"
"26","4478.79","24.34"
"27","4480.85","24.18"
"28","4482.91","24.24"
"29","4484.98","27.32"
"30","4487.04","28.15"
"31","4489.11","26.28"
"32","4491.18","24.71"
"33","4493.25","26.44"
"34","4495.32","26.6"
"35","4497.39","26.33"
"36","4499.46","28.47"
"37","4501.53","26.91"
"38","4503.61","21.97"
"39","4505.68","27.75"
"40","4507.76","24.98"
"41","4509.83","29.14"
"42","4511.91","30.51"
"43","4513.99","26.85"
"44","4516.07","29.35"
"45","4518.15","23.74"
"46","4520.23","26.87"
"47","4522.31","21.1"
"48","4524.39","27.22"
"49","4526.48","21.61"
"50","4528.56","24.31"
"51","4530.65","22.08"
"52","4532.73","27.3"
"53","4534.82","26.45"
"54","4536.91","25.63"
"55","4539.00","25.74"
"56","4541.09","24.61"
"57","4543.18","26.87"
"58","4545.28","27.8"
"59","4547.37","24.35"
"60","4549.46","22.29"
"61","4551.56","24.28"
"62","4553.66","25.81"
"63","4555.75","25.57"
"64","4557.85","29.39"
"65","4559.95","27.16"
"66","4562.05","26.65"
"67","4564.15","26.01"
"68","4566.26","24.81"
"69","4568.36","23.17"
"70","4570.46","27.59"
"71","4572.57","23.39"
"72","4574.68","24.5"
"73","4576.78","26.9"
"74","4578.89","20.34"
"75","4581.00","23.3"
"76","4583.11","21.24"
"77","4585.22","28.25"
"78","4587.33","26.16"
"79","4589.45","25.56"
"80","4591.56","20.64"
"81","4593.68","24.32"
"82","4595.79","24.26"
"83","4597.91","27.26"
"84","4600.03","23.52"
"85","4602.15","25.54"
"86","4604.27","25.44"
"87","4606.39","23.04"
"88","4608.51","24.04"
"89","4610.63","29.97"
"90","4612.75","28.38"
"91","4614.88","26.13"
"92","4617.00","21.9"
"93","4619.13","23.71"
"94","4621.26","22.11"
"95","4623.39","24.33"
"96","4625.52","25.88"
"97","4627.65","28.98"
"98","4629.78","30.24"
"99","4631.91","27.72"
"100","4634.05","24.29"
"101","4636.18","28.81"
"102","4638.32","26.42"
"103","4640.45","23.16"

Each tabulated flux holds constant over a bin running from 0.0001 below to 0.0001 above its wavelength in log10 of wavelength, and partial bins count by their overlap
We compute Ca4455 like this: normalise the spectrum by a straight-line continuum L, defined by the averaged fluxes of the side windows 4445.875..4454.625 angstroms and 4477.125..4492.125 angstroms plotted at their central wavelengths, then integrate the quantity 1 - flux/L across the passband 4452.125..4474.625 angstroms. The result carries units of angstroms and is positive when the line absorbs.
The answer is 0.4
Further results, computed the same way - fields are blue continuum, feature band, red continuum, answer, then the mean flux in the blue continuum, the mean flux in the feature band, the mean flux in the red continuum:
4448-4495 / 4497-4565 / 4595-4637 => -0.5 angstroms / 25.7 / 25.9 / 25.8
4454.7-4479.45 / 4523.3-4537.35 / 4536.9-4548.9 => 0.4 angstroms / 25.6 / 24.9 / 25.7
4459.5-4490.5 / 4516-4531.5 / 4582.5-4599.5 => 0.6 angstroms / 25.7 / 24.3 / 24.8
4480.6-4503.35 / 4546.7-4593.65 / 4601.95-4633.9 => 2.0 angstroms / 26.3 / 24.9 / 25.8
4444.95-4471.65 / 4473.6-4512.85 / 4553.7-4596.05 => -2.0 angstroms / 25.4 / 26.6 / 25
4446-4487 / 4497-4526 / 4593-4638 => -0.9 angstroms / 25.6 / 26.4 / 25.7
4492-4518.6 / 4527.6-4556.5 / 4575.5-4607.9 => 0.7 angstroms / 26.9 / 25.2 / 24.4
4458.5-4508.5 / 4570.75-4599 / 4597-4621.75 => 1.0 angstroms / 25.8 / 24.4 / 25.1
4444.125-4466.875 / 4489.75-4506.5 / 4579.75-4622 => -0.6 angstroms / 25.5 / 26.1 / 24.7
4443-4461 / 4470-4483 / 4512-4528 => -0.1 angstroms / 25.8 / 26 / 25.5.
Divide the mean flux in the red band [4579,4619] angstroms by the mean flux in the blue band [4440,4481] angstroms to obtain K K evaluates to 0.97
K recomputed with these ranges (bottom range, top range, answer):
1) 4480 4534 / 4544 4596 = 0.96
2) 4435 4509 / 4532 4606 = 0.98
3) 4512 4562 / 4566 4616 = 0.97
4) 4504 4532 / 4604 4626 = 0.97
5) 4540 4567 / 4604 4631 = 1.00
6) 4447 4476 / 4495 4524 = 1.03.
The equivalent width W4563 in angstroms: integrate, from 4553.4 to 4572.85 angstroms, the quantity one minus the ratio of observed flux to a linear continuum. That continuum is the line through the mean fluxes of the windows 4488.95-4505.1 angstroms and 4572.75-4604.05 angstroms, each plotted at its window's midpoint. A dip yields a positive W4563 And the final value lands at -0.9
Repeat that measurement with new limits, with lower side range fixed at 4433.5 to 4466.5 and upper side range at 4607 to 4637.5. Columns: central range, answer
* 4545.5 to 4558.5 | 0.2 angstroms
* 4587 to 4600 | 0.7 angstroms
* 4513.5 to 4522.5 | -0.1 angstroms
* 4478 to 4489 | -0.1 angstroms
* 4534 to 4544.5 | -0.1 angstroms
